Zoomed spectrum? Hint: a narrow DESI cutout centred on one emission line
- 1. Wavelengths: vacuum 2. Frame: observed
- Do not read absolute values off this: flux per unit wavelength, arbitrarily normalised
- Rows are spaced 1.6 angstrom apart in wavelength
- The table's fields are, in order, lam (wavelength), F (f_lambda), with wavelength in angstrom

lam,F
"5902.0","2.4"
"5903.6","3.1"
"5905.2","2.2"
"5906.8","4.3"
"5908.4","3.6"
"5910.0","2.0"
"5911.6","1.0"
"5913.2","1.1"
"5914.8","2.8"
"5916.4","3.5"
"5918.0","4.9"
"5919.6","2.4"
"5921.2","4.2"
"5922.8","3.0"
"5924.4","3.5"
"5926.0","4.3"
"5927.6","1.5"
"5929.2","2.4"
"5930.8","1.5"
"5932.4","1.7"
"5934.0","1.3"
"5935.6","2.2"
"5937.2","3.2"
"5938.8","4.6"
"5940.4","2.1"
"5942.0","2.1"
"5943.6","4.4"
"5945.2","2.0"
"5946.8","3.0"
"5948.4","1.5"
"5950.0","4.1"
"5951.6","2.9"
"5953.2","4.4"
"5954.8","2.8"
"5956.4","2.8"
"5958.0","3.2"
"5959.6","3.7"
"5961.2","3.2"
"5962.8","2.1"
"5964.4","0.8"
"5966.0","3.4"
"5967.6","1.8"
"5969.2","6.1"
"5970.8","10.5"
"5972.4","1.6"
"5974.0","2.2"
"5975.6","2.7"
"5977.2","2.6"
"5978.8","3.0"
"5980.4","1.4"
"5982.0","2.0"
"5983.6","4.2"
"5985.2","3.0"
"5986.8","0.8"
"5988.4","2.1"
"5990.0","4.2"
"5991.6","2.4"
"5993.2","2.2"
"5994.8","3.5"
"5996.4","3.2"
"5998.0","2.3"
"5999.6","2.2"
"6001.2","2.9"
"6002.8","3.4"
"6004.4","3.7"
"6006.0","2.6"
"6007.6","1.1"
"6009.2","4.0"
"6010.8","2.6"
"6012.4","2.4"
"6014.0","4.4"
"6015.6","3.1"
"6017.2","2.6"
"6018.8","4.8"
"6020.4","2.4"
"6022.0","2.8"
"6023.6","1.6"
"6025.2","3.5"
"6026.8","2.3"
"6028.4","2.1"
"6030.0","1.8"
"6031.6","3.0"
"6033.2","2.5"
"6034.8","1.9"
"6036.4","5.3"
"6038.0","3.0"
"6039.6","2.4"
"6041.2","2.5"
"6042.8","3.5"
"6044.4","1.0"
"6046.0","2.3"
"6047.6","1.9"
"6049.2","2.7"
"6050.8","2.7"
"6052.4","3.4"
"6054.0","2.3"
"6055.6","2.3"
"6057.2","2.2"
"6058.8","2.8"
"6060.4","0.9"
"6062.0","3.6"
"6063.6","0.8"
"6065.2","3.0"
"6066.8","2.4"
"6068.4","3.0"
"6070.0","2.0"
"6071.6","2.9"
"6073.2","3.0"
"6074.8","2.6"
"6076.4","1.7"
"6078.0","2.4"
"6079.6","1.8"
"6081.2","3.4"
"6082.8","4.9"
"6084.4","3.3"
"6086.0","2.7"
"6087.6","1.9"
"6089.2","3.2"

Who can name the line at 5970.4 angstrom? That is Hbeta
